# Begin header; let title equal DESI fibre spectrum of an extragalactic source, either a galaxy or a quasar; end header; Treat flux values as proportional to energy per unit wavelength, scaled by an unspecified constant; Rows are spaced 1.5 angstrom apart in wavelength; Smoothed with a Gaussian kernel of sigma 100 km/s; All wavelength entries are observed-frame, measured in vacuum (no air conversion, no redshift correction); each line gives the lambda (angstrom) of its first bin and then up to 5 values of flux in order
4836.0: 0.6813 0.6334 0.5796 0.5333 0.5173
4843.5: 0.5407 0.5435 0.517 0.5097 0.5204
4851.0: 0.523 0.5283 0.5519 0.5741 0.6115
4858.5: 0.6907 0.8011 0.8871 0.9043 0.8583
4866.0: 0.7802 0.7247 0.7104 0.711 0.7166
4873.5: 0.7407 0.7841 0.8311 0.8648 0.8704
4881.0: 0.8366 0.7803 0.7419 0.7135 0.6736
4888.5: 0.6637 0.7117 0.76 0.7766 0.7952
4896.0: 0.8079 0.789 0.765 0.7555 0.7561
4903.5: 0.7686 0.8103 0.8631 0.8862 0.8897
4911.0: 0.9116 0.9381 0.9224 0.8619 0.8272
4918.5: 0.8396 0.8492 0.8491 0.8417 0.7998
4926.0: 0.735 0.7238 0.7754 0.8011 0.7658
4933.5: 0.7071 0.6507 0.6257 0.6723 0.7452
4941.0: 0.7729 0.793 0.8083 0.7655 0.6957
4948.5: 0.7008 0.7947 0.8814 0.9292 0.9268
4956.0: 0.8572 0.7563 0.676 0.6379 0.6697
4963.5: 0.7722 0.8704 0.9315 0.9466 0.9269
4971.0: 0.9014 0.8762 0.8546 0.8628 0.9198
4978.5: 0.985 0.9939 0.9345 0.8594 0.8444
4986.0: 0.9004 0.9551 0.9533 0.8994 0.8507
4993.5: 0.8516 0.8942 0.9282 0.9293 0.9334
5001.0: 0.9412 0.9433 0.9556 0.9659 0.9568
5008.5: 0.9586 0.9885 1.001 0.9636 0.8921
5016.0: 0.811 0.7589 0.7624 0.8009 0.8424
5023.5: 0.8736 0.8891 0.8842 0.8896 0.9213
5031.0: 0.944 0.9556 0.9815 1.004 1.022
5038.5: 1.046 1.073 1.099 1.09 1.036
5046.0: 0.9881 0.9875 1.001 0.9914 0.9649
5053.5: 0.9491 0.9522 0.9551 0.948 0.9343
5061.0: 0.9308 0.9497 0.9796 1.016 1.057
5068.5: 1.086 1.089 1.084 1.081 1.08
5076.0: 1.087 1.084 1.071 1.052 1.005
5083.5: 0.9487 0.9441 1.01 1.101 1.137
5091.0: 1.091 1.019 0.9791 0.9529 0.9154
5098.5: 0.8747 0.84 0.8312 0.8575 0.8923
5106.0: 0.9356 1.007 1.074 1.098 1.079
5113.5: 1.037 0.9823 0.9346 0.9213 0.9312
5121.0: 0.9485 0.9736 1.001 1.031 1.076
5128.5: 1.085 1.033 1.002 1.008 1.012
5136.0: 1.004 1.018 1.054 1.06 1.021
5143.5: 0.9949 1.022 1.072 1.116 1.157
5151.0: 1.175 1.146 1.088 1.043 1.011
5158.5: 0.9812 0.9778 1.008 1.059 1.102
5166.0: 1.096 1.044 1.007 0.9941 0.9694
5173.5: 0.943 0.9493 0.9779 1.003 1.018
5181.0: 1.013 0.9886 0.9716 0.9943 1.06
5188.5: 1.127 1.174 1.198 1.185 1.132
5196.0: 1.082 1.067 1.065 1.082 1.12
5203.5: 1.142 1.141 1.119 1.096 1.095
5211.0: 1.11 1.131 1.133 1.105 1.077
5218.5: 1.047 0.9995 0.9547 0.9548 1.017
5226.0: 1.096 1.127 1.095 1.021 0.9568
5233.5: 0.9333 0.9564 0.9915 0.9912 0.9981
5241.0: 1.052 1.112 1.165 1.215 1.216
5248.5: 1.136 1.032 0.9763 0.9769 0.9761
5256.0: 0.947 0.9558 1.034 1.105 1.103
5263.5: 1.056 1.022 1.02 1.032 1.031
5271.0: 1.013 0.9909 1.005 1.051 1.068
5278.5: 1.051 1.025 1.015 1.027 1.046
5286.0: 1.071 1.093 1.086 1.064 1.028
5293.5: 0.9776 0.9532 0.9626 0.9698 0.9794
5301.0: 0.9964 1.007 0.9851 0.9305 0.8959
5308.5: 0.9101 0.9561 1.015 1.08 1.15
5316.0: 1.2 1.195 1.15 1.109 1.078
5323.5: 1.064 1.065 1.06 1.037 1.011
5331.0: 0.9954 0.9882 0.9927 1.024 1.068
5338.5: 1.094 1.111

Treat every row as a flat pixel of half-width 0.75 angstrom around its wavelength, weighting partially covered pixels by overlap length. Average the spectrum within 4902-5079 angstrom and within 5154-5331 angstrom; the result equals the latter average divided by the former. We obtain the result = 1.2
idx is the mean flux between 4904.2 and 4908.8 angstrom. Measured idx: 0.853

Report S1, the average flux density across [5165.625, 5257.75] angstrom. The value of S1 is 1.05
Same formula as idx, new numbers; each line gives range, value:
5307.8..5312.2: 0.96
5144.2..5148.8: 1.07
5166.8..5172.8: 1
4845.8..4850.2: 0.516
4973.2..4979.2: 0.905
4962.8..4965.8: 0.824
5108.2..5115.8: 1.05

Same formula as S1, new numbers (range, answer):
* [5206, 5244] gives 1.05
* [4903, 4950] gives 0.794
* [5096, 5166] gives 1.01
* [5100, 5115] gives 0.972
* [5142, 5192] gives 1.04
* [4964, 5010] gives 0.918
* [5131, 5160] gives 1.05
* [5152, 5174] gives 1.03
